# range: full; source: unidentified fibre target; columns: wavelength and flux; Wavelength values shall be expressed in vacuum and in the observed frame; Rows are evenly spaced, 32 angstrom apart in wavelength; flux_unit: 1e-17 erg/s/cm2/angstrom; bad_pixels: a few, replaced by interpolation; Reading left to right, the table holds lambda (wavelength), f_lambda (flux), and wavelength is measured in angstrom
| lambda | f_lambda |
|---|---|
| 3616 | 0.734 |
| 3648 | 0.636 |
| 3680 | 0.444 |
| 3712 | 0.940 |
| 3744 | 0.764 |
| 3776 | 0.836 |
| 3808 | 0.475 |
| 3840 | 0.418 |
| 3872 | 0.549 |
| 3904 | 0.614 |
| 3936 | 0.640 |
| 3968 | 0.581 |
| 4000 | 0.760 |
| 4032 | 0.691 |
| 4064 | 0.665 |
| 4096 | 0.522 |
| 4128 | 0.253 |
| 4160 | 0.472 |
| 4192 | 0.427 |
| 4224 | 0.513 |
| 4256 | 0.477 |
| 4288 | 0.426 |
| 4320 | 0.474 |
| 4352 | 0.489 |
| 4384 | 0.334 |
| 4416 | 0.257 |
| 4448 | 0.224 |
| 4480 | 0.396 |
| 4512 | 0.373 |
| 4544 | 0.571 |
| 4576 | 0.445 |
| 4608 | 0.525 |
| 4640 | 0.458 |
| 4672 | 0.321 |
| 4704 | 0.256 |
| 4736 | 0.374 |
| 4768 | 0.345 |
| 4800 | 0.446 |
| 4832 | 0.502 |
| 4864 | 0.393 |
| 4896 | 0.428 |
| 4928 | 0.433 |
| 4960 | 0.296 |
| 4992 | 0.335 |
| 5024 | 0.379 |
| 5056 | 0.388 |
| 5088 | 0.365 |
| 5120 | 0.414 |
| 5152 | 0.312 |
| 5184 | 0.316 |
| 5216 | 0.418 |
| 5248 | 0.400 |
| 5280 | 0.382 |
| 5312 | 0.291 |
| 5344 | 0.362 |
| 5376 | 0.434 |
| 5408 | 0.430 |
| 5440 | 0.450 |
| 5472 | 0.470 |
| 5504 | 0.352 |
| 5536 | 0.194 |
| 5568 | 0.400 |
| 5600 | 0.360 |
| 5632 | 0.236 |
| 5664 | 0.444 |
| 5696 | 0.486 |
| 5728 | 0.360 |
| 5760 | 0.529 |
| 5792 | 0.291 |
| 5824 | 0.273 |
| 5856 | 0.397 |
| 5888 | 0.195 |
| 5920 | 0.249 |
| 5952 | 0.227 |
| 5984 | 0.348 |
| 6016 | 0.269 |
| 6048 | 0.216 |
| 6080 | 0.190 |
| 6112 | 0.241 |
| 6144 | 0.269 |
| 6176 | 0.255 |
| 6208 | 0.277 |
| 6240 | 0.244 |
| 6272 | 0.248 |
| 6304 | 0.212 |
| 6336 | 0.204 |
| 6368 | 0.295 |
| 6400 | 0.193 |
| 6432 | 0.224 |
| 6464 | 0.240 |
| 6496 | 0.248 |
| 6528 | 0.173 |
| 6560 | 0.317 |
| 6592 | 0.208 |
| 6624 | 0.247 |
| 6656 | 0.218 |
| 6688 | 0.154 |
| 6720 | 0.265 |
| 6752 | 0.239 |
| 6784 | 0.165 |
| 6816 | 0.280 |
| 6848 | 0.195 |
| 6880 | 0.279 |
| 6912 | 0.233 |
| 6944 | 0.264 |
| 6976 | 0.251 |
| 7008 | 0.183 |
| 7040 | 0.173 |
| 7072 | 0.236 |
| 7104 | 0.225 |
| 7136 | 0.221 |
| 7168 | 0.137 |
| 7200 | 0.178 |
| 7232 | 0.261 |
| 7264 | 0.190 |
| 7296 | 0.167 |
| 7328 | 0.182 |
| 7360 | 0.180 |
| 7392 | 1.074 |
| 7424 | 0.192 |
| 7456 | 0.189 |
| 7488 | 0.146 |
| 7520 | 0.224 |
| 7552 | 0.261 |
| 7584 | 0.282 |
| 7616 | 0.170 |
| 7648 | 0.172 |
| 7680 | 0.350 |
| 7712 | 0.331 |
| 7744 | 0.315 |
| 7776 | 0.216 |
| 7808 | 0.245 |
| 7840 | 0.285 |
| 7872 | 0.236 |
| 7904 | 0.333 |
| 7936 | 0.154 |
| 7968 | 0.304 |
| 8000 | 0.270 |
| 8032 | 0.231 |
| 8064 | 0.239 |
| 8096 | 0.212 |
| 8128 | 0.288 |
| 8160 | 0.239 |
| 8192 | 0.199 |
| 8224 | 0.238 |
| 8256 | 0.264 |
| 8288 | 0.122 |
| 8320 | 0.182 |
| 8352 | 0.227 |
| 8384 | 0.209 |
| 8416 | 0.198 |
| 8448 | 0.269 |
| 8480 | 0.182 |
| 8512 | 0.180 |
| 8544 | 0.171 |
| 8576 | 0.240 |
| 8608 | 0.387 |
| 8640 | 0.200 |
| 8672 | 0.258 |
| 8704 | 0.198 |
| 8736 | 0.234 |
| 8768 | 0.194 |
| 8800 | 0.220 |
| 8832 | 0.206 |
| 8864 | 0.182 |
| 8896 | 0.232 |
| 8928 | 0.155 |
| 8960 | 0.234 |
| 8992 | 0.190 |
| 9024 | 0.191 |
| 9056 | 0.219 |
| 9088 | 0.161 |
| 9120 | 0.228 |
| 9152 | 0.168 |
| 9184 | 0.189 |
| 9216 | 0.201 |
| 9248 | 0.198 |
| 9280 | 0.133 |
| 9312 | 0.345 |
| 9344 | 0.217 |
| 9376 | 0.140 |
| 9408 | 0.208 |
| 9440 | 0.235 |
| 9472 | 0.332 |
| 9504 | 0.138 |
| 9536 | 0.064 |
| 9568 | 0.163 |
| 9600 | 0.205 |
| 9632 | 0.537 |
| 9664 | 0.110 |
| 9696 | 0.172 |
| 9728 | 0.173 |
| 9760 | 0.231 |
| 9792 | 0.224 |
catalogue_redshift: 0.98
